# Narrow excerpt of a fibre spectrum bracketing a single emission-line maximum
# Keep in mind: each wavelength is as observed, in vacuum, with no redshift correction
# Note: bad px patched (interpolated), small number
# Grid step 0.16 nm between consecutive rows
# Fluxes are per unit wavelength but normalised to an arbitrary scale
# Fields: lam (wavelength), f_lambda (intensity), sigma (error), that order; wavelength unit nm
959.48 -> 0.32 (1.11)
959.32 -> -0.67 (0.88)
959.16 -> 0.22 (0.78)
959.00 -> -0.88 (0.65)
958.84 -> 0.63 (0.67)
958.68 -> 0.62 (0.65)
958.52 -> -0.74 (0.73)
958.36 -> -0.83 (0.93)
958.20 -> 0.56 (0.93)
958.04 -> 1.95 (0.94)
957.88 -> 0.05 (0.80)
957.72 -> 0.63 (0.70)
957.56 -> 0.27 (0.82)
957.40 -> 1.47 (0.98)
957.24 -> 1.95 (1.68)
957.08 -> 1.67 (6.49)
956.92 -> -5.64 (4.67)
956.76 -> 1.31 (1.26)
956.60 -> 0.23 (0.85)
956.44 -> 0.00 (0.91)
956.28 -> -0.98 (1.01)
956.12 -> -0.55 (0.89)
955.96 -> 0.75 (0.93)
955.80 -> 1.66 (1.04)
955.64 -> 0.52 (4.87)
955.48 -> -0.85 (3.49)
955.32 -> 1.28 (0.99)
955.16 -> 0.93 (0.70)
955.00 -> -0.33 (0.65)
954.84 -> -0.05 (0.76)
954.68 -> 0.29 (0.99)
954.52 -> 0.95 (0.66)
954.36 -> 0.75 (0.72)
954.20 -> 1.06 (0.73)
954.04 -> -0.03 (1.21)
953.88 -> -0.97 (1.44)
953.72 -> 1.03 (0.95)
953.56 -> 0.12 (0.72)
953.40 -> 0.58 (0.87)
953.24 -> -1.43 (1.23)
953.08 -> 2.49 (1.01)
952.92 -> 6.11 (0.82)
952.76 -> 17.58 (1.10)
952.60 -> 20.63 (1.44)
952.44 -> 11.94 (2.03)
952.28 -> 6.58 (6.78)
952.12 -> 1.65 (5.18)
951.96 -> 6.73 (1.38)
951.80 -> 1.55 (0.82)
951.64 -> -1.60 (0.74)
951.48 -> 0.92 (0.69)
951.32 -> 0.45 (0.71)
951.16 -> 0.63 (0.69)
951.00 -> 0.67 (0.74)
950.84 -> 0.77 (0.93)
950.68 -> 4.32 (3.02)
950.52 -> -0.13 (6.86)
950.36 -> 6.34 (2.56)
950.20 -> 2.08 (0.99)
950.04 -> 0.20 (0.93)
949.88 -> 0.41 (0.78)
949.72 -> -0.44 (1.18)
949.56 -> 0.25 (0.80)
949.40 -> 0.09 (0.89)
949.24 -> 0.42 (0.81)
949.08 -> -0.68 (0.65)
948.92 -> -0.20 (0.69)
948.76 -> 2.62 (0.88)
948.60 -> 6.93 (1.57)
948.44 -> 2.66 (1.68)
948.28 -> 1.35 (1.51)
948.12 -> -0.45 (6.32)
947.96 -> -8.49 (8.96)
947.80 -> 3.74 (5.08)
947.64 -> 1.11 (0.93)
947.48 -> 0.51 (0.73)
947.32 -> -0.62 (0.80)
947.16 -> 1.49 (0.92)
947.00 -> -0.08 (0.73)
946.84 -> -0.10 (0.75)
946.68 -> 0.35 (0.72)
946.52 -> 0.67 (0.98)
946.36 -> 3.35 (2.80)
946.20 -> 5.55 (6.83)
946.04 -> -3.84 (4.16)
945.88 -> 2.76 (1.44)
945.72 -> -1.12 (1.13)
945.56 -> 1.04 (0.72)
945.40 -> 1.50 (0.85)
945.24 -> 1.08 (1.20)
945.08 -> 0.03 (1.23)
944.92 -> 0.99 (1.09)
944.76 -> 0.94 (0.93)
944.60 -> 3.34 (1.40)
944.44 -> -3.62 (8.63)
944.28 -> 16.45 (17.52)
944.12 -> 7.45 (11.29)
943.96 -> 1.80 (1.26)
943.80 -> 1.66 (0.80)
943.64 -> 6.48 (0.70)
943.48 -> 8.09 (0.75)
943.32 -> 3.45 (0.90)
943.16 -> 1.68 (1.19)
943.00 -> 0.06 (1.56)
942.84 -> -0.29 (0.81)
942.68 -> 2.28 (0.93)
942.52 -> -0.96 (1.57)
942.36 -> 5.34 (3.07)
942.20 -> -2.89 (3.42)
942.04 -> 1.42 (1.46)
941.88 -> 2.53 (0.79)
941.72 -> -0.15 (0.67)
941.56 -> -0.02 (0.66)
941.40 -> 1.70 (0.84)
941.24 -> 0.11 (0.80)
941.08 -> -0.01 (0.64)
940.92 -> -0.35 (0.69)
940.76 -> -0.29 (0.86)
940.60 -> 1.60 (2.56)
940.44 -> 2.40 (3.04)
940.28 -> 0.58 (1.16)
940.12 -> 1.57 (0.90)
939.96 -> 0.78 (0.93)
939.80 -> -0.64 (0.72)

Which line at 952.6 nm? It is [O III]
